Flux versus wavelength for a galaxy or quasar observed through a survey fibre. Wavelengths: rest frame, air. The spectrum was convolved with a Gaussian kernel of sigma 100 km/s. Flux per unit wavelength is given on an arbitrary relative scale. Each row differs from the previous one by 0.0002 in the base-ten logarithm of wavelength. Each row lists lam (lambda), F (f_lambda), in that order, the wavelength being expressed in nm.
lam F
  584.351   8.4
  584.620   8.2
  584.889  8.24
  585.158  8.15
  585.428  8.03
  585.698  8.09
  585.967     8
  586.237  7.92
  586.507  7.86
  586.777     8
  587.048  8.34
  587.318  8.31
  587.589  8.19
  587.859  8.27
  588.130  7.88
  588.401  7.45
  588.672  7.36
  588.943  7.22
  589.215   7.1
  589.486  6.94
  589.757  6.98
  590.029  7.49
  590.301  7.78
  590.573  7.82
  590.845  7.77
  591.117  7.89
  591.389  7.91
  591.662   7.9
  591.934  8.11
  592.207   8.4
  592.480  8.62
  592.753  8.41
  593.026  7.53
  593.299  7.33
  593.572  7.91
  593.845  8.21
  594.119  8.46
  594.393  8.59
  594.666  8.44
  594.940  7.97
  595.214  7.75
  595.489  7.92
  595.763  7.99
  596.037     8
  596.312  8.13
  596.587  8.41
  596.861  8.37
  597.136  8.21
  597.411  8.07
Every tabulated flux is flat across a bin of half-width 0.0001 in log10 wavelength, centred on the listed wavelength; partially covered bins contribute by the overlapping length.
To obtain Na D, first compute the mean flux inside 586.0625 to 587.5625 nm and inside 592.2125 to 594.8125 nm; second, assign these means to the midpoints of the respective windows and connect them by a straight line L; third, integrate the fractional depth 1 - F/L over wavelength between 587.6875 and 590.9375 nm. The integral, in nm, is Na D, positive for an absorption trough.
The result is 0.25 nm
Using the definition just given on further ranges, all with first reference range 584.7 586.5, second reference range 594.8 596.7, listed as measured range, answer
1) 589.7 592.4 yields 0.06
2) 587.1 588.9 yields 0.04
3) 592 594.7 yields -0.05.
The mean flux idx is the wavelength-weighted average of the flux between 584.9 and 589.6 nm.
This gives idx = 7.84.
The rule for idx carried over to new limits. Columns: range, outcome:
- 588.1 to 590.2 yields 7.28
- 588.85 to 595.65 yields 7.86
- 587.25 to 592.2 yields 7.7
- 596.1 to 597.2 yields 8.27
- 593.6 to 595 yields 8.32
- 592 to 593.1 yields 8.27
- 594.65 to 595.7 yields 7.97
